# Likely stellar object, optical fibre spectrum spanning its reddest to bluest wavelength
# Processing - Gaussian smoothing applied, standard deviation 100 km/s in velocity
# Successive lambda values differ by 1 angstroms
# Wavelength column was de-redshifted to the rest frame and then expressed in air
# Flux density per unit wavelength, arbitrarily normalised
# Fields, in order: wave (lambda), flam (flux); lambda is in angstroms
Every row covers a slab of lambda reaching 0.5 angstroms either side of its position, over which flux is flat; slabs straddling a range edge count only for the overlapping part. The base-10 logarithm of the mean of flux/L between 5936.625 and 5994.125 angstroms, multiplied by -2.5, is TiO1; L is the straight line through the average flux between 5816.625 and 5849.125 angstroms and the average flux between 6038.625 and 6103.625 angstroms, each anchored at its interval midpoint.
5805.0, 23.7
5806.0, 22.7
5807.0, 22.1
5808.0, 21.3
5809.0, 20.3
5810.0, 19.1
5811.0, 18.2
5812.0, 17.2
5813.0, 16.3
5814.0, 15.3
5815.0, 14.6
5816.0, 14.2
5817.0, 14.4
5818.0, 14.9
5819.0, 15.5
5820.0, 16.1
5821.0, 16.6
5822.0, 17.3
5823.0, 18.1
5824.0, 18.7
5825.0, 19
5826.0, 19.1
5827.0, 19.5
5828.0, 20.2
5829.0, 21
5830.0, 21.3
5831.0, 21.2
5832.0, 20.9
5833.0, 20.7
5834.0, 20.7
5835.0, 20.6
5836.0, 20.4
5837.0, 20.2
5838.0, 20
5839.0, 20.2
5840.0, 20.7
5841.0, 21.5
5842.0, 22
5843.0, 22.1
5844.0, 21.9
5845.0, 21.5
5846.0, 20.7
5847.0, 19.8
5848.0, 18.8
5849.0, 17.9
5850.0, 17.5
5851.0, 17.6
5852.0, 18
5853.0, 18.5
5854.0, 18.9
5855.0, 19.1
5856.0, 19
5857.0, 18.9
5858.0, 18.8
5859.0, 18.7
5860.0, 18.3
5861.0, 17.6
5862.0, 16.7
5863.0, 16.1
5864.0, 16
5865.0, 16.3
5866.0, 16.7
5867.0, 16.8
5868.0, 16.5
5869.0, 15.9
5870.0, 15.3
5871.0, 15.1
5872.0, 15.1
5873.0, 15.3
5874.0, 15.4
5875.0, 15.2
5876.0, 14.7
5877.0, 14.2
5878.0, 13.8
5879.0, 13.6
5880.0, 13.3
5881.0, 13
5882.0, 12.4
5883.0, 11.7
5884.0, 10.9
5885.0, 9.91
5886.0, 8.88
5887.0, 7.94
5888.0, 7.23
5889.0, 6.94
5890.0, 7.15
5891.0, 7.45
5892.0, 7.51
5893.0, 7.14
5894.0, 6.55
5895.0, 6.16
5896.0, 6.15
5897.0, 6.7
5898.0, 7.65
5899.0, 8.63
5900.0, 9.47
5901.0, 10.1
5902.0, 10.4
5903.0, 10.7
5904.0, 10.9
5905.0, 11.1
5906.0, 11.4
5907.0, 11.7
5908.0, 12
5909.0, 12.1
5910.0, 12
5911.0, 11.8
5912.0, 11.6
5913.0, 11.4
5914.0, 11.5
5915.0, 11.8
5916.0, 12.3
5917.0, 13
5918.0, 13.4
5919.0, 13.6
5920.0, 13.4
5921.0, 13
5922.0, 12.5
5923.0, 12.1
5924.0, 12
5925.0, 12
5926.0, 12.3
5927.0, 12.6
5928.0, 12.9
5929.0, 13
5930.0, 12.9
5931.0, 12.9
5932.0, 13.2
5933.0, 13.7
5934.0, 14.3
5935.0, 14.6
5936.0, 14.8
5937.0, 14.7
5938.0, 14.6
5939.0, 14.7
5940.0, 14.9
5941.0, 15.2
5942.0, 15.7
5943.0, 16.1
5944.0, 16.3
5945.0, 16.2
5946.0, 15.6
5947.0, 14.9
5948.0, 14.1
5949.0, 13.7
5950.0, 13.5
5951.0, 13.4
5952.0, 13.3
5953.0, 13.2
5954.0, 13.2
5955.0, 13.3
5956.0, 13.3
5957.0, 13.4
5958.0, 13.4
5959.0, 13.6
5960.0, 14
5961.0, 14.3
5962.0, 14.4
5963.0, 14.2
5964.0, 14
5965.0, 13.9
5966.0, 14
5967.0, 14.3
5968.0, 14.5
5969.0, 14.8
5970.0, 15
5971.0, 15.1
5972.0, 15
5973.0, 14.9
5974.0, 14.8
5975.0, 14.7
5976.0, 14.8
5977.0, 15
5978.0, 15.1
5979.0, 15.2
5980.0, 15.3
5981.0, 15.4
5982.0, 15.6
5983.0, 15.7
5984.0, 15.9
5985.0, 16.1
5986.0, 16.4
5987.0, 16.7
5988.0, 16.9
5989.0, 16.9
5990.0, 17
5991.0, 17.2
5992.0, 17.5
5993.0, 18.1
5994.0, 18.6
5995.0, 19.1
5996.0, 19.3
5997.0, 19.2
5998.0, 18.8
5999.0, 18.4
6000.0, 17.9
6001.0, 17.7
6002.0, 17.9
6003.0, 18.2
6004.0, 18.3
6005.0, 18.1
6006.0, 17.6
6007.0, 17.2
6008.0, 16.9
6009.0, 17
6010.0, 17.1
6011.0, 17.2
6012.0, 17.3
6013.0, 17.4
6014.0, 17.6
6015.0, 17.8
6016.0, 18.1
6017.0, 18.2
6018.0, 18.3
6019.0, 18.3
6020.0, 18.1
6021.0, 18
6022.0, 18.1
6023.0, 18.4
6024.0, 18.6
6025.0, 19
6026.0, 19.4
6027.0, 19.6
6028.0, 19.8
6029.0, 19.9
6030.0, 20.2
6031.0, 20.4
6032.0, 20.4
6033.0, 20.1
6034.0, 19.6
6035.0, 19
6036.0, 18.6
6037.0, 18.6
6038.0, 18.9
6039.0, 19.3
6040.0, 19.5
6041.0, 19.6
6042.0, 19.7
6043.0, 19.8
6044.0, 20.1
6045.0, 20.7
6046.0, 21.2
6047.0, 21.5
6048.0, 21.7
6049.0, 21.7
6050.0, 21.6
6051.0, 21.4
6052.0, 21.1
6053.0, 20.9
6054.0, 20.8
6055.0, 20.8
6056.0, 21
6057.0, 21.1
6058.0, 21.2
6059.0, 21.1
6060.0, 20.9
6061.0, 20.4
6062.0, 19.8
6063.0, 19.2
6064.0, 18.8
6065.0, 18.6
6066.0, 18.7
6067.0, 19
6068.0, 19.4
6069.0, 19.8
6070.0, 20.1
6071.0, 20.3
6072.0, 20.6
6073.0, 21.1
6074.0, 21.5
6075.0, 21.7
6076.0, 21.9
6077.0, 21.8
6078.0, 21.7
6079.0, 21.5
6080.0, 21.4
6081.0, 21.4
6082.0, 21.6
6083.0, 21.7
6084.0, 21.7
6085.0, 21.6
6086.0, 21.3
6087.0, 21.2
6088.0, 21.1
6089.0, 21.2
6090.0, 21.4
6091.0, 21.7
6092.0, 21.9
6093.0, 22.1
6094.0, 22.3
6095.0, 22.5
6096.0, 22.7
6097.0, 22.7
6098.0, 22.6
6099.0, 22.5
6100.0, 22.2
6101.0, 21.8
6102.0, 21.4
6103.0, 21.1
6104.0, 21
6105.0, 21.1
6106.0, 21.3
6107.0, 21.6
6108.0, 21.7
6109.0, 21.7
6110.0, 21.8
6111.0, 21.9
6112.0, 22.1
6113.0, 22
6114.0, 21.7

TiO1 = 0.33 mag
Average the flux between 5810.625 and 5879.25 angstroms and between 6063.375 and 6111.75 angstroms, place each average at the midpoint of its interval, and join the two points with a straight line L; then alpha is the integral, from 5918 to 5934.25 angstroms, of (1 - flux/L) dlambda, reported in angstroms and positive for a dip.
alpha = 5.3 angstroms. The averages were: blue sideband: 18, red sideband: 21.3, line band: 12.9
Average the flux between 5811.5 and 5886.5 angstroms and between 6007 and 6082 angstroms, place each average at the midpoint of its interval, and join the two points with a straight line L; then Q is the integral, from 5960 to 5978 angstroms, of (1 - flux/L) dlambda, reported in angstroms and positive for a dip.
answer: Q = 4.06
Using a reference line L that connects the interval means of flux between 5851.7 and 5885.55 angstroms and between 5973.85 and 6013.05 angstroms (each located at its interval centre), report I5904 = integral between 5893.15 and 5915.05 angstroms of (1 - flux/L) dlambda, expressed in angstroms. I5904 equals 8.30 angstroms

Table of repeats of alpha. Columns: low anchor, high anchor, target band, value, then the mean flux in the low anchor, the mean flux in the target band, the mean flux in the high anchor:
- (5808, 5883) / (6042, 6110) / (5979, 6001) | 2.97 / 17.8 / 17.2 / 21.1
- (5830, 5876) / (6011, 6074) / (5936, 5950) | 2.95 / 18.5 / 15.1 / 19.7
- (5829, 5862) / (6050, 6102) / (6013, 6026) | 1.61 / 19.8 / 18.2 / 21.1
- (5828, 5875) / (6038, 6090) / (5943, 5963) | 5.65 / 18.7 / 14.1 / 20.7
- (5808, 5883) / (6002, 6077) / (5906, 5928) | 7.33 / 17.8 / 12.3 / 19.5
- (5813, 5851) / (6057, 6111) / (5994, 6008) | 1.52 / 19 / 18.2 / 21.2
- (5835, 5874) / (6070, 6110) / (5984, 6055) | 6.47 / 18.4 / 18.8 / 21.6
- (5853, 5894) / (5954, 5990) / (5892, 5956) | 9.27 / 14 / 12.4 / 14.9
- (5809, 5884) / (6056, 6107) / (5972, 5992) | 3.94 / 17.7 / 15.8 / 21.1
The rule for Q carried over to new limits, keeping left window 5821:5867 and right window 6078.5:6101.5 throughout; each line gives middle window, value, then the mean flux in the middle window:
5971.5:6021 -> 9.0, 17.1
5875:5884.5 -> 3.1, 13.2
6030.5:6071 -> 2.4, 20.2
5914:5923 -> 3.3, 12.8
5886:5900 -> 8.8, 7.31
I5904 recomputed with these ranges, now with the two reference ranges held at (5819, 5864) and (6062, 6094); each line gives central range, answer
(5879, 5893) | 7.1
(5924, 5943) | 5.8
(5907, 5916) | 3.6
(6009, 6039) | 2.7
